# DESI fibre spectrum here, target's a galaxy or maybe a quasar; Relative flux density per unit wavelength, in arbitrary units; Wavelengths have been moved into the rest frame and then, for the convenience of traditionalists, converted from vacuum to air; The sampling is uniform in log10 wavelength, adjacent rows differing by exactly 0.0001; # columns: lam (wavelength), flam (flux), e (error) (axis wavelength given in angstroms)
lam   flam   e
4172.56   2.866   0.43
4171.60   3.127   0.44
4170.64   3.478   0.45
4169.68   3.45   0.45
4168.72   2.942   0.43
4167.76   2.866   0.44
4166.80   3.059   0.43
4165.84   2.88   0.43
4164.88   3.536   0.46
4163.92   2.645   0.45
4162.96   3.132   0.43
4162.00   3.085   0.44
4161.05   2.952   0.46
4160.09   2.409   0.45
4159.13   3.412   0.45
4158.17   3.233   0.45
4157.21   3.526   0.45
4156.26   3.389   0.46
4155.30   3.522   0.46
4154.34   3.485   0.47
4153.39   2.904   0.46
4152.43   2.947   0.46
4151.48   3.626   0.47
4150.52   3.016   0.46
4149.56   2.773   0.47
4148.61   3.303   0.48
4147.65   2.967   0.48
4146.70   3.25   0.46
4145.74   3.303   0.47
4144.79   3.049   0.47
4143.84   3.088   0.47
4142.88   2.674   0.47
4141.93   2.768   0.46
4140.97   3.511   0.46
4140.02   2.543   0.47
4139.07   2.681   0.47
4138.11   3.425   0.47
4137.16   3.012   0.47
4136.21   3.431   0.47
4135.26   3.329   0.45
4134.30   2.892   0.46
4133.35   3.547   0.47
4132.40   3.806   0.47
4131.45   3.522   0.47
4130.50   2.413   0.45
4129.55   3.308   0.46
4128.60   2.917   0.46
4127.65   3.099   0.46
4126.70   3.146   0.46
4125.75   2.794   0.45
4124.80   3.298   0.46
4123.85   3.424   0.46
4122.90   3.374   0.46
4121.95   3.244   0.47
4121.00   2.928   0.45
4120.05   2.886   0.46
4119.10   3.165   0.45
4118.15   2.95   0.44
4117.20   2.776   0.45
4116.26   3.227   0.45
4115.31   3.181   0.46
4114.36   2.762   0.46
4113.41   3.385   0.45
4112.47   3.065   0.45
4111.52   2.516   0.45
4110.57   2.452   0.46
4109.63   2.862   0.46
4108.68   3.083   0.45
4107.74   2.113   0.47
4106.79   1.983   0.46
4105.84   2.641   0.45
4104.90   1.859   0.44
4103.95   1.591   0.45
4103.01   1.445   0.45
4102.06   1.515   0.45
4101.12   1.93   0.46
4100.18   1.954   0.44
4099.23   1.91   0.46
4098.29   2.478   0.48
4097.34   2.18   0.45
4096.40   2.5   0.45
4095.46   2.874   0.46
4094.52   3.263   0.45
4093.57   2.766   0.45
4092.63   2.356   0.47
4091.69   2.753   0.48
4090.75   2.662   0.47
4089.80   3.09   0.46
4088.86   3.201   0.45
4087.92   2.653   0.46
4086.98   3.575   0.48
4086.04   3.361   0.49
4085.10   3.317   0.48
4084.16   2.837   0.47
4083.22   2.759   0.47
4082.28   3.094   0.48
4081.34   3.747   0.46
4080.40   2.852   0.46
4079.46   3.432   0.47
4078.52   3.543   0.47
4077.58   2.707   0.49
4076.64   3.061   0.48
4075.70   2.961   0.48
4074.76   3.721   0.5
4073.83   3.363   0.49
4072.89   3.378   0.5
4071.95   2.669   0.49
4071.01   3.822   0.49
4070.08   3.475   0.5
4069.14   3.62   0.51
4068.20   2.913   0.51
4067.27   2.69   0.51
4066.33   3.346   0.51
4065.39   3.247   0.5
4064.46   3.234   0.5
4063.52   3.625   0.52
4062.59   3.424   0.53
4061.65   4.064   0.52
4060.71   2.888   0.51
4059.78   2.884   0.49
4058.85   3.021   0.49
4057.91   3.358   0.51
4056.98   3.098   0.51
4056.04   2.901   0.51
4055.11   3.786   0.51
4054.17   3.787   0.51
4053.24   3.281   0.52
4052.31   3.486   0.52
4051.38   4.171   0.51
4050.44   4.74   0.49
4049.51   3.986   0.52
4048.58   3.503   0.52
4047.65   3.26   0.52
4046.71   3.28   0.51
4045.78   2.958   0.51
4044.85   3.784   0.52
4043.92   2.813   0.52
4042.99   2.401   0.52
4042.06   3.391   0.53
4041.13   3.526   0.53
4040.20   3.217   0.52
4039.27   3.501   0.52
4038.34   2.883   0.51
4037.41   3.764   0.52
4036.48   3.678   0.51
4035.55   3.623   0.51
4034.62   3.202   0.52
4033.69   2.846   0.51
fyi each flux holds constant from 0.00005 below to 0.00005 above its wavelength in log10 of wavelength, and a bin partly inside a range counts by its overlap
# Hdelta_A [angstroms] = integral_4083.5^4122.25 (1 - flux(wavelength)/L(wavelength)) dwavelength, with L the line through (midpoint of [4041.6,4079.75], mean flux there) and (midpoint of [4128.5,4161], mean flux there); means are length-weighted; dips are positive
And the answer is 6.93 angstroms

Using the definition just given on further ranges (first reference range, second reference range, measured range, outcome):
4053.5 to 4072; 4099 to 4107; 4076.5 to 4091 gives -3.3 angstroms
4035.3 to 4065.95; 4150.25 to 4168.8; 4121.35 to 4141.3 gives 0.2 angstroms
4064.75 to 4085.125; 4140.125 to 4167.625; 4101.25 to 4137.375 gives 3.4 angstroms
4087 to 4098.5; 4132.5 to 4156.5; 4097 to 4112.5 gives 3.6 angstroms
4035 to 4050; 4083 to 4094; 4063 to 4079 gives -0.8 angstroms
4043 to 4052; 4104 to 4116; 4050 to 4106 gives 1.9 angstroms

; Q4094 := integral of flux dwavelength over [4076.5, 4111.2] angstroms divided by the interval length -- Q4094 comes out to 2.65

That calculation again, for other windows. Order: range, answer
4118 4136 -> 3.17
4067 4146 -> 2.92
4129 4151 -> 3.11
